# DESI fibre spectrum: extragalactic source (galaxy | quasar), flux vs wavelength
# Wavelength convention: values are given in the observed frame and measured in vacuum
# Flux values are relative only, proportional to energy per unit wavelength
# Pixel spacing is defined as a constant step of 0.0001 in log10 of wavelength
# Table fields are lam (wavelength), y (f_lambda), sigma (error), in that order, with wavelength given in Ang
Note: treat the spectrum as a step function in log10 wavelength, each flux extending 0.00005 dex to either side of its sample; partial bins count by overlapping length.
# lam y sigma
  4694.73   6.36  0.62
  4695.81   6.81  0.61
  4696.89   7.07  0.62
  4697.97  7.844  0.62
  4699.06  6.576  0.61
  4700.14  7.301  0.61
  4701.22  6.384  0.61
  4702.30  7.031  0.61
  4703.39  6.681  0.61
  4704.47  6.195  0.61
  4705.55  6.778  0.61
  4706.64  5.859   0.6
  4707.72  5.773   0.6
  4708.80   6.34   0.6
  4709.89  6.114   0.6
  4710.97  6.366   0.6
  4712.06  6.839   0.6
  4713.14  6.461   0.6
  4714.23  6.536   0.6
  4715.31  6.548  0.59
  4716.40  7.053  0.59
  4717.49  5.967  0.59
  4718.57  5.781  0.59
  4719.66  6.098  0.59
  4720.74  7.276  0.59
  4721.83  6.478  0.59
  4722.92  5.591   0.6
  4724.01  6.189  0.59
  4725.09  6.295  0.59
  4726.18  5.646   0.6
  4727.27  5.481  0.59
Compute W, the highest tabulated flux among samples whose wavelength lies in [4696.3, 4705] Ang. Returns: 7.844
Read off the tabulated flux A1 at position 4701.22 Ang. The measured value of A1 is 6.384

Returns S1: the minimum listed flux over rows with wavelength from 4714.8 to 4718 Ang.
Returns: 5.967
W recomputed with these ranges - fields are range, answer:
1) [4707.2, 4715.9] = 6.839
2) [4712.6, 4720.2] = 7.053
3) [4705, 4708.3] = 6.778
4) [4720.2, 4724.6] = 7.276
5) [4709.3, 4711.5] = 6.366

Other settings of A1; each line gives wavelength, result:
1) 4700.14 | 7.301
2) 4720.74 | 7.276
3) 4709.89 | 6.114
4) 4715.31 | 6.548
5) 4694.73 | 6.36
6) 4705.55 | 6.778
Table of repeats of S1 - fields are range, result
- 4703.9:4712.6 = 5.773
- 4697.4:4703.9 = 6.384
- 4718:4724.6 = 5.591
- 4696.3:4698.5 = 7.07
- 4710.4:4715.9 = 6.366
